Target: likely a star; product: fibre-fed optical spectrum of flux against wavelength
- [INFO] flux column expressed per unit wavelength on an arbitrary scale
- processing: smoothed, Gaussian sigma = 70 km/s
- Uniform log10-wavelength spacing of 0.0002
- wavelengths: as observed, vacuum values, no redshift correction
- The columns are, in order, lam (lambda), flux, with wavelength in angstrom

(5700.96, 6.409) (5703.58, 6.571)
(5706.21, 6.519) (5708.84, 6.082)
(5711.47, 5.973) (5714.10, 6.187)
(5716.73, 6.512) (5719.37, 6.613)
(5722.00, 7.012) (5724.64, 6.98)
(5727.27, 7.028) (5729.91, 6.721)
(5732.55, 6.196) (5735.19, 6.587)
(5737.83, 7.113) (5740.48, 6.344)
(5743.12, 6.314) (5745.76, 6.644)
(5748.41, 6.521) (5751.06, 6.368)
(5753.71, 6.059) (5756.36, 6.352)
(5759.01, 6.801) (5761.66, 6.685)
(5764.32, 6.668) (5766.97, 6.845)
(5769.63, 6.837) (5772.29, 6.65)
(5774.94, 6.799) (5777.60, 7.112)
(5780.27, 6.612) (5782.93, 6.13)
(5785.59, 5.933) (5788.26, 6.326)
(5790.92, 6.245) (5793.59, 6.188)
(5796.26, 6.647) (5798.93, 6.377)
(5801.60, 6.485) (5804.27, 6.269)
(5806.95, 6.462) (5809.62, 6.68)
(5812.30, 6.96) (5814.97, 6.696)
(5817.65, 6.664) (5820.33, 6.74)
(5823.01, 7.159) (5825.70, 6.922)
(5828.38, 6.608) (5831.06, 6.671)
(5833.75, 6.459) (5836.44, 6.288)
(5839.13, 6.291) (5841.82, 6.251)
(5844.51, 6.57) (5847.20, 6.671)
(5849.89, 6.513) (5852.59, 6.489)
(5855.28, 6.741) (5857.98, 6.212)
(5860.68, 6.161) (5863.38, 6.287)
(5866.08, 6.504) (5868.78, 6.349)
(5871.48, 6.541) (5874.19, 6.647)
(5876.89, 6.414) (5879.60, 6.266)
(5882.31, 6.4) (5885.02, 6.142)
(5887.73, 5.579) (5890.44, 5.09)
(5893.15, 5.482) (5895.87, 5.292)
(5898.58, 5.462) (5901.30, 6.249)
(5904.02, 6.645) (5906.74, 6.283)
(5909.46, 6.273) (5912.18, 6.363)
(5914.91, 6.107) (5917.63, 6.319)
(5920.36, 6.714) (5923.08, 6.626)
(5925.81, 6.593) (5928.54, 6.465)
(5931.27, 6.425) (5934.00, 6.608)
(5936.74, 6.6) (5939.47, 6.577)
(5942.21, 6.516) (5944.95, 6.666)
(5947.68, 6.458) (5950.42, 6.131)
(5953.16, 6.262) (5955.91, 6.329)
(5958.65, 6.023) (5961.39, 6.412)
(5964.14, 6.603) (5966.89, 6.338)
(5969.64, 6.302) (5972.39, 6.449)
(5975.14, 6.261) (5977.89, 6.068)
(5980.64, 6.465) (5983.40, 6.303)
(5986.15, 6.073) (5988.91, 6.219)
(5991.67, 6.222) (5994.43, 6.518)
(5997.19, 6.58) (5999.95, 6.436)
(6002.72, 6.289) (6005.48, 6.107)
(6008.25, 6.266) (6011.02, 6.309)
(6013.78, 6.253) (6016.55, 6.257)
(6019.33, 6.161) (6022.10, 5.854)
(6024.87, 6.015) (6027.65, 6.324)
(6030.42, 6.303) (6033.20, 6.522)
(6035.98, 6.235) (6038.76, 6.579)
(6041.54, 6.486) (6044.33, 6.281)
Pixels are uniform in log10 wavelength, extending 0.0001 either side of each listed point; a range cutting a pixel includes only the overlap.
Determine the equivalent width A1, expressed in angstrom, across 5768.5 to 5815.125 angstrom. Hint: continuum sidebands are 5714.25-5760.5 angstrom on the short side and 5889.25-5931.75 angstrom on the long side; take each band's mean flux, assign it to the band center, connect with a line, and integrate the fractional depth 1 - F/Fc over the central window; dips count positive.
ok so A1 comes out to -0.5 angstrom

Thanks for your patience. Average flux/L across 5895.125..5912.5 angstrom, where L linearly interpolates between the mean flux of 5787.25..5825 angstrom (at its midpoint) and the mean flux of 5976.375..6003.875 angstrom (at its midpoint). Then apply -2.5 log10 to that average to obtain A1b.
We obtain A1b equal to 0.06 mag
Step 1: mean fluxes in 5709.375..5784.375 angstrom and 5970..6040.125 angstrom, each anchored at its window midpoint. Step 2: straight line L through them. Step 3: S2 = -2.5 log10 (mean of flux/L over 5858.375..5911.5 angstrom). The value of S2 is 0.05 mag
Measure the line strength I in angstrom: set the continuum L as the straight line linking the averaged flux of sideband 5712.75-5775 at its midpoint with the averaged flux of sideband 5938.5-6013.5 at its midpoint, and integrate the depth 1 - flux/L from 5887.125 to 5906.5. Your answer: 2.1 angstrom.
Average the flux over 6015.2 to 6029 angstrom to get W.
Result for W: 6.12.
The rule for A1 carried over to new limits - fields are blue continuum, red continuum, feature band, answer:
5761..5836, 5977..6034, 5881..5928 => 2.4 angstrom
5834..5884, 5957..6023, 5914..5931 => -0.3 angstrom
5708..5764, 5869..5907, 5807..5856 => -3.2 angstrom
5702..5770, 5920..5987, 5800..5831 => -0.9 angstrom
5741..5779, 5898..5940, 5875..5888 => 0.5 angstrom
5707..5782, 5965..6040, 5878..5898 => 2.1 angstrom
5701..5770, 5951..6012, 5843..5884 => -0.1 angstrom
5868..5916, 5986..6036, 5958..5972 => -0.4 angstrom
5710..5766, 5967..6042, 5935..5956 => -0.3 angstrom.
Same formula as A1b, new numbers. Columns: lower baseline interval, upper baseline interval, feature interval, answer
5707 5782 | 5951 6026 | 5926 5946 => -0.04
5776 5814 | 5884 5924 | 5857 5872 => -0.03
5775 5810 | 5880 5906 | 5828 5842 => -0.04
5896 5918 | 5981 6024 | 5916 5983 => -0.04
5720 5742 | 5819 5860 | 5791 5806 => 0.04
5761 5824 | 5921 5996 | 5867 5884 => 0.01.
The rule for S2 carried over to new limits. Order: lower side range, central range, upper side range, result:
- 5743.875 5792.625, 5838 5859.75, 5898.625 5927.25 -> 0.00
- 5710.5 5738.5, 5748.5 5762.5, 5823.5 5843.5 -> 0.02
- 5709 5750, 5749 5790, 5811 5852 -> 0.01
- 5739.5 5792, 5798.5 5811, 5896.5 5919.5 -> -0.01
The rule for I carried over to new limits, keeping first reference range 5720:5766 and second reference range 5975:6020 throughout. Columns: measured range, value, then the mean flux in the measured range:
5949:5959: 0.2 angstrom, 6.2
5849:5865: 0.2 angstrom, 6.4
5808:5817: -0.3 angstrom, 6.76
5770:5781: -0.4 angstrom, 6.81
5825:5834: -0.2 angstrom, 6.67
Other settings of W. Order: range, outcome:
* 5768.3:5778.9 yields 6.85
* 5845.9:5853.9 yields 6.56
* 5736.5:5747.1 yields 6.6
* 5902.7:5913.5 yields 6.39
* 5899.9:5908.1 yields 6.38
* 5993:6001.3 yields 6.51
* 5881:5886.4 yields 6.27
